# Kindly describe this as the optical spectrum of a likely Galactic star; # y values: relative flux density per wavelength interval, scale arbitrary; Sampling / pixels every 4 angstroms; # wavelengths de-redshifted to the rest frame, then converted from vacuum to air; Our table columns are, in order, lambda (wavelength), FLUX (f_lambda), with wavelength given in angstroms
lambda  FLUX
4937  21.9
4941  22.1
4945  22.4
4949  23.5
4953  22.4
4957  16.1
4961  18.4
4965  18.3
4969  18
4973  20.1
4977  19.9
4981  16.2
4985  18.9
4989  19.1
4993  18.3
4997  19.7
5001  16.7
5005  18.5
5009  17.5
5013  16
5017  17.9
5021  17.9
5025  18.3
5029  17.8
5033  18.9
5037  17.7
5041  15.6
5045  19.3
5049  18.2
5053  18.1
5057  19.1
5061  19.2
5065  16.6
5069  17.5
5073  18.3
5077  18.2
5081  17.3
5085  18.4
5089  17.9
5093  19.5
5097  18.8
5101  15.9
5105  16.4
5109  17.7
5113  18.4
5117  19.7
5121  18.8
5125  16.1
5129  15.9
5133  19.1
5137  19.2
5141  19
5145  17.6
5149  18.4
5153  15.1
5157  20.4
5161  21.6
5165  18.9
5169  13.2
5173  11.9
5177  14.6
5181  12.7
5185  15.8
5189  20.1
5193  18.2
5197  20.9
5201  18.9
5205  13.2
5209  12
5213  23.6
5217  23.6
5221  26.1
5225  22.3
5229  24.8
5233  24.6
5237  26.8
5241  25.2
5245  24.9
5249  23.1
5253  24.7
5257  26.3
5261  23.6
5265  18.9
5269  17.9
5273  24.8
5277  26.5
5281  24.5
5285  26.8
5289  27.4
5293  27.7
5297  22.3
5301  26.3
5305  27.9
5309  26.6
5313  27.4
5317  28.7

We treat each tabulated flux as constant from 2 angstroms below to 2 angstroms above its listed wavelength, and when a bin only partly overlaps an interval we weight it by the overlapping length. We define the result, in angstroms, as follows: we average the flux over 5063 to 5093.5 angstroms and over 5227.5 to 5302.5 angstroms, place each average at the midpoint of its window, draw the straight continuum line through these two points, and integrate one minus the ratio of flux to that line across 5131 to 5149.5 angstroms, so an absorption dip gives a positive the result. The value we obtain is 1.31 angstroms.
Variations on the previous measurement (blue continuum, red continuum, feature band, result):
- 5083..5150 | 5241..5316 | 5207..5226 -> 0.72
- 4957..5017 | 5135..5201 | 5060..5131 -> -0.33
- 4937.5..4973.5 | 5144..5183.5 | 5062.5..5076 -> 0.41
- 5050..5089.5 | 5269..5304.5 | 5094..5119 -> 1.86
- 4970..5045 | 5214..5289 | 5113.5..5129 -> 2.25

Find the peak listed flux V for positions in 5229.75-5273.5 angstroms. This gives 26.8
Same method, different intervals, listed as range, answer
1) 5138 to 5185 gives 21.6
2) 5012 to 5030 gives 18.3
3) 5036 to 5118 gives 19.7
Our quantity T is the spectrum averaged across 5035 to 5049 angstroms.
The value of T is 17.6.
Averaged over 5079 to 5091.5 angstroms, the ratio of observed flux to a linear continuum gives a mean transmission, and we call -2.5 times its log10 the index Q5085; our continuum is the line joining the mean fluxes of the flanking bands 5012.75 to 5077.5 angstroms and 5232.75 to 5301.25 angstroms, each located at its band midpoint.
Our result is 0.07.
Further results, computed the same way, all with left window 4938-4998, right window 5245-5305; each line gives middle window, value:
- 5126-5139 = 0.23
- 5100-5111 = 0.29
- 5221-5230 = -0.01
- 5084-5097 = 0.16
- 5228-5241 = -0.07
